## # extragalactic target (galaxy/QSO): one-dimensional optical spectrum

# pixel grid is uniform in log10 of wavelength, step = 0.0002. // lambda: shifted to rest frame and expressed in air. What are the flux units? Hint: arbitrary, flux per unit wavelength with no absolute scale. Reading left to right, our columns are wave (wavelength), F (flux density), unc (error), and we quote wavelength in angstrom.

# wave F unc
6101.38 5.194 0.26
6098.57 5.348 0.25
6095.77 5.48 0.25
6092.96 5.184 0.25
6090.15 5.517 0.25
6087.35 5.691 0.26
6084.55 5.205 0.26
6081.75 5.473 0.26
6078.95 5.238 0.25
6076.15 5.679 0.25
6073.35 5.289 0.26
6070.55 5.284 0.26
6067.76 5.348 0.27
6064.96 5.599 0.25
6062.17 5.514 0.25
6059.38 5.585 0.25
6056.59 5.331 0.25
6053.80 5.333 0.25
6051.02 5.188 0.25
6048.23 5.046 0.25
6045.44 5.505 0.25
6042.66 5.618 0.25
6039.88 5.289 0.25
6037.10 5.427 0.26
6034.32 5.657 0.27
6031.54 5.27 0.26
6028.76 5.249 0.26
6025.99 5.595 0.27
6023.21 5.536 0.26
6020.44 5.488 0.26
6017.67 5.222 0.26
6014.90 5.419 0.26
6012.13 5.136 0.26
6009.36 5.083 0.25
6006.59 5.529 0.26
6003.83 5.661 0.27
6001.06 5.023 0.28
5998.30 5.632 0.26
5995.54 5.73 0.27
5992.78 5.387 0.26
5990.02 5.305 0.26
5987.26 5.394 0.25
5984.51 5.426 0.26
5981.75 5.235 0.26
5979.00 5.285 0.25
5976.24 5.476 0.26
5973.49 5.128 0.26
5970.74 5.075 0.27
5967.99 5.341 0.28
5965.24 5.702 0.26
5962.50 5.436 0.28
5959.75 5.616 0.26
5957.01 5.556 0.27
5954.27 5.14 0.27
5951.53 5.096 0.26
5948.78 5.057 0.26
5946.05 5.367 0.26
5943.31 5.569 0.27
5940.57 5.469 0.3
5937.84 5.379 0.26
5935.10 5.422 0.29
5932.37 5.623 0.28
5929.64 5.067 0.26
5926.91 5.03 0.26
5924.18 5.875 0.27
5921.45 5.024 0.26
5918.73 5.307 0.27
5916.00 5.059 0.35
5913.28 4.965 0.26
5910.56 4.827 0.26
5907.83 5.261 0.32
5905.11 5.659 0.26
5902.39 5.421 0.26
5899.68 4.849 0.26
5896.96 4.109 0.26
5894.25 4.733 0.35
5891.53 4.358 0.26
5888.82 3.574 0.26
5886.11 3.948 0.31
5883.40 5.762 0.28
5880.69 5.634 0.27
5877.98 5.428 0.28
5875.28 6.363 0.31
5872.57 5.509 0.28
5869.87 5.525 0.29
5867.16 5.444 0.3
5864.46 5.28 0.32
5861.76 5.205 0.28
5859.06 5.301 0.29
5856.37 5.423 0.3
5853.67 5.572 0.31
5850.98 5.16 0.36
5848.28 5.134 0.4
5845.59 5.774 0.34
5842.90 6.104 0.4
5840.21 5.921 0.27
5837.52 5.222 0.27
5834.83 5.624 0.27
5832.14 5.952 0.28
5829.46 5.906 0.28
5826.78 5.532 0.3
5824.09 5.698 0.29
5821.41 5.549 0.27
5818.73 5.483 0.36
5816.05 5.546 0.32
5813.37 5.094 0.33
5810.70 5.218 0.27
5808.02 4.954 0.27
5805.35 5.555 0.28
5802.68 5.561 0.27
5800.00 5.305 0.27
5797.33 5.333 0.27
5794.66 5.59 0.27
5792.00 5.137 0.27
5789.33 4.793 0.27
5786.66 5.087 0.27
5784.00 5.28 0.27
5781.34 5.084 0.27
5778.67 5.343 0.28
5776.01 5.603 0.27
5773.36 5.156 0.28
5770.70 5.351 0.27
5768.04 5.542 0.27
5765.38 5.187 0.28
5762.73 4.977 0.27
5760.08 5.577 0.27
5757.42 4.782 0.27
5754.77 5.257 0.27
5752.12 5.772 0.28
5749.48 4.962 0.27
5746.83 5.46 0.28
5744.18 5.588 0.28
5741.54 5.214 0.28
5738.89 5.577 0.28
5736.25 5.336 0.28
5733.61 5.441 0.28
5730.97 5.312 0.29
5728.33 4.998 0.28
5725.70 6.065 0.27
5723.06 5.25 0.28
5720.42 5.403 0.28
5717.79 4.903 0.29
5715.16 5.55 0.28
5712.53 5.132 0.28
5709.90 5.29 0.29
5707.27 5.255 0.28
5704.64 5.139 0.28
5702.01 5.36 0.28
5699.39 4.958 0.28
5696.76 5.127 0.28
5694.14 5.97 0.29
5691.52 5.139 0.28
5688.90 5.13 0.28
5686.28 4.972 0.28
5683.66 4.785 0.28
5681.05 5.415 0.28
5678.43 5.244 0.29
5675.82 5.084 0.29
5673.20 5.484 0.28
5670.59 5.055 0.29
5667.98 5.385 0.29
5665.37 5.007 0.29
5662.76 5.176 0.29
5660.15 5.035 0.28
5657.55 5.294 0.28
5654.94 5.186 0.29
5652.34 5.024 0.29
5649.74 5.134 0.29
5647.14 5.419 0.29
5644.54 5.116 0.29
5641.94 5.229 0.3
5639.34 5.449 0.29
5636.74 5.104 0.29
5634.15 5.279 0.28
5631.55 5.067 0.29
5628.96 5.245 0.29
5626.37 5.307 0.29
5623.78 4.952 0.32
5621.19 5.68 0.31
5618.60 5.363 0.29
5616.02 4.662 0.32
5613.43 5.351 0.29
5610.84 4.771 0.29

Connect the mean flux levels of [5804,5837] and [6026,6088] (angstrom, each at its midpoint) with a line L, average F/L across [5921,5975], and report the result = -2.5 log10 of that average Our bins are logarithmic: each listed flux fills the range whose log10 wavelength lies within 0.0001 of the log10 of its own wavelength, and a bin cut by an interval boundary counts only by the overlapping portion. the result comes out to 0.019 mag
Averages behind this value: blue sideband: 5.5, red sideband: 5.4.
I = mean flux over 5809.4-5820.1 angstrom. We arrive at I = 5.34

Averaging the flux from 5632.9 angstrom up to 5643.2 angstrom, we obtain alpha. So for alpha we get 5.26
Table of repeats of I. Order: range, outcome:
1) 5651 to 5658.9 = 5.17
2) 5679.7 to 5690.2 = 5.08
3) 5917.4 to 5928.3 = 5.31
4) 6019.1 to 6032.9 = 5.43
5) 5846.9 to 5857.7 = 5.32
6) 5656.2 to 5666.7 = 5.13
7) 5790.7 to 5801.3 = 5.35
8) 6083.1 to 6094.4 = 5.4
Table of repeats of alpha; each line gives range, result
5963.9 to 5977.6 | 5.34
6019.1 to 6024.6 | 5.51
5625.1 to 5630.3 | 5.28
